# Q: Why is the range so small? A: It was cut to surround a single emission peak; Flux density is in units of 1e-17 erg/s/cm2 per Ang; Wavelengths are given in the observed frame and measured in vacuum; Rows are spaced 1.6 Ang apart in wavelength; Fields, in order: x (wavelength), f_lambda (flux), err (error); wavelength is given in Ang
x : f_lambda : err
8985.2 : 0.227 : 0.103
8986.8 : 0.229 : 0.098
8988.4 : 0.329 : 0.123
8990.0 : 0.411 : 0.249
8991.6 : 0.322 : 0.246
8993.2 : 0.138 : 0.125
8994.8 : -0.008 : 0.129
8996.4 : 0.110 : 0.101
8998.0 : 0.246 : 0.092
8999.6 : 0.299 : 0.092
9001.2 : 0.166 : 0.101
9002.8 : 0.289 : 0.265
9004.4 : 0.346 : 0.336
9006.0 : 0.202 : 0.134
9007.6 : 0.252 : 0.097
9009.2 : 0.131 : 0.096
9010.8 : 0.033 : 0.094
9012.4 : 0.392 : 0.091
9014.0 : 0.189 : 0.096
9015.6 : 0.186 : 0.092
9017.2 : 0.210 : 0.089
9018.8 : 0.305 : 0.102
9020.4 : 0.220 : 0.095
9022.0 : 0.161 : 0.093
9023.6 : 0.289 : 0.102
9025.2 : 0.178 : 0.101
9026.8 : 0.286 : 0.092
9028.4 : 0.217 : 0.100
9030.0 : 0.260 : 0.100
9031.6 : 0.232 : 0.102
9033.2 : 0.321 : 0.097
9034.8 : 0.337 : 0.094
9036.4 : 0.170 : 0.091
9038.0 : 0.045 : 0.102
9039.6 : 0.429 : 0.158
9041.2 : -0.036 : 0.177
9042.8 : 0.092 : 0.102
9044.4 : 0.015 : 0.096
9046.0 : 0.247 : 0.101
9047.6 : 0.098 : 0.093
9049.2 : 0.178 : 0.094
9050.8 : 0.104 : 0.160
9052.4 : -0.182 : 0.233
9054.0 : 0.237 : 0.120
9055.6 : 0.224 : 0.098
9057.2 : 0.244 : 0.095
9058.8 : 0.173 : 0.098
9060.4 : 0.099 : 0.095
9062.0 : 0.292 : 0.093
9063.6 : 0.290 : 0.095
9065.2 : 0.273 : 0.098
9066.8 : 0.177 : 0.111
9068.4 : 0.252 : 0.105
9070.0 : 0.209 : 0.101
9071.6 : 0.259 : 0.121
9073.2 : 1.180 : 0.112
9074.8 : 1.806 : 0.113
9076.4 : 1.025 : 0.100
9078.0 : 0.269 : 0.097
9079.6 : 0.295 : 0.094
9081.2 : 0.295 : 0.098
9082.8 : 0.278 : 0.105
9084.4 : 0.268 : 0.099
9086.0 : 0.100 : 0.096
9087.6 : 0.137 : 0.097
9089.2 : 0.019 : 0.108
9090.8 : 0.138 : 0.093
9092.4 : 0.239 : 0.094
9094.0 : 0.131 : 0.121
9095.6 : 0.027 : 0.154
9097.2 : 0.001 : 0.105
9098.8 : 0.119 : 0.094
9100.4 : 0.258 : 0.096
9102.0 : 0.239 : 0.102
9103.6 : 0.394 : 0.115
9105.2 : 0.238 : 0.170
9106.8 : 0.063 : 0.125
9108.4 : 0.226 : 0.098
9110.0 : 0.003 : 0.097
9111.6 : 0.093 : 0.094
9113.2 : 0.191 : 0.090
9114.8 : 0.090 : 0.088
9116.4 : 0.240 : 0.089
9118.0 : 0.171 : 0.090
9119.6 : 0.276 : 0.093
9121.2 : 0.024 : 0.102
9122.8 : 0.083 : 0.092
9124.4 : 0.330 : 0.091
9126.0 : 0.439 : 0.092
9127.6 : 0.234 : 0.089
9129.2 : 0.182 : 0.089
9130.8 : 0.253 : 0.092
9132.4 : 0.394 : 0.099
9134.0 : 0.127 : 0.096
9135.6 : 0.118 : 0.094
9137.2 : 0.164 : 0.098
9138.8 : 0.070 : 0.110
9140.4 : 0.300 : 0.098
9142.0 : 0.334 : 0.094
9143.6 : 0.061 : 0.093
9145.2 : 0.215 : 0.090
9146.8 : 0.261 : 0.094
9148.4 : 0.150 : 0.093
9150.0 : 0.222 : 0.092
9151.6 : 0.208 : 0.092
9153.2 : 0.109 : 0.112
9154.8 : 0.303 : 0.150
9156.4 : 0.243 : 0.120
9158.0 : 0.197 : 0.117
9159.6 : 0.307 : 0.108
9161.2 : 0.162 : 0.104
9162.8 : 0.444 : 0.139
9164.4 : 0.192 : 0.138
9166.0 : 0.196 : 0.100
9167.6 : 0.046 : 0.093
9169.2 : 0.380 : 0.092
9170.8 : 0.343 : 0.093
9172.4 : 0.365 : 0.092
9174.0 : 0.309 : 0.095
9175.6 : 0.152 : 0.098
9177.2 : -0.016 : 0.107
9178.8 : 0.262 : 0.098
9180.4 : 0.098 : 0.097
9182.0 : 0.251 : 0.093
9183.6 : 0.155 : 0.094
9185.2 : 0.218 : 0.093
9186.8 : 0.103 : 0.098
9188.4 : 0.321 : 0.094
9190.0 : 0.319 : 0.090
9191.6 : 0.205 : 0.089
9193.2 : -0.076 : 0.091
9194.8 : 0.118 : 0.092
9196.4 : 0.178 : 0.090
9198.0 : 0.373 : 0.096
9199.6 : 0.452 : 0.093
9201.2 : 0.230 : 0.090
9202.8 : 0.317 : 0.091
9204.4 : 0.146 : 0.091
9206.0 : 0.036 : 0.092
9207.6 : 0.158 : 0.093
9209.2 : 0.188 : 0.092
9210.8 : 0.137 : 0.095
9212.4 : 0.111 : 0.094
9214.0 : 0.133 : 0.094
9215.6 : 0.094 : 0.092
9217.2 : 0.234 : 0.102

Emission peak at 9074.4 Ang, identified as H-beta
